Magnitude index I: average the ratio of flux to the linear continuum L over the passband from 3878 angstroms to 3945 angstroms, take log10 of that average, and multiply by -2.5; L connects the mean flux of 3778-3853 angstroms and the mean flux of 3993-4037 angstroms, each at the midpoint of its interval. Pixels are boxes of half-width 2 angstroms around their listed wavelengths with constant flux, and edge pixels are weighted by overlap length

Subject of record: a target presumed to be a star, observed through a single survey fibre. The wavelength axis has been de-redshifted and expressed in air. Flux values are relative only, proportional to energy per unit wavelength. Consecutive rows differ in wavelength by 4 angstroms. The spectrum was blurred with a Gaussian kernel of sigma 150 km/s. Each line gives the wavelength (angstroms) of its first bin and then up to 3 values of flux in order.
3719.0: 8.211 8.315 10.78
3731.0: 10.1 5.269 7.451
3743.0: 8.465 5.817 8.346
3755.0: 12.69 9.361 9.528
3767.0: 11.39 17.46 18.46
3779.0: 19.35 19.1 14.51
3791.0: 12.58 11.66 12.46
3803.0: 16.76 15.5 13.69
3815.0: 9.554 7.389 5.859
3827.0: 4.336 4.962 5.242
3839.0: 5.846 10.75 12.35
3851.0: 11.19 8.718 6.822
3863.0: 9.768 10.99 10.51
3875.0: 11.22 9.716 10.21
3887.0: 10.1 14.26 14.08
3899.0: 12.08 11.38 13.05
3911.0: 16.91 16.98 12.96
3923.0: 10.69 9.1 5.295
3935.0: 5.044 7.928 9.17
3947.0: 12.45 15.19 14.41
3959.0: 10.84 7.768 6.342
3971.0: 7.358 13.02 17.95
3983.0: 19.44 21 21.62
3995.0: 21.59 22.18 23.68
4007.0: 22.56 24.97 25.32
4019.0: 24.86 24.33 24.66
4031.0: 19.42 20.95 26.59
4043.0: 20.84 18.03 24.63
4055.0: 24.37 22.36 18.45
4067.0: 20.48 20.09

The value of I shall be 0.44 mag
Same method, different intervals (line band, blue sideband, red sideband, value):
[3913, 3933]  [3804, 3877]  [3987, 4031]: 0.40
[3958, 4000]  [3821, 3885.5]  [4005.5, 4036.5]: 0.29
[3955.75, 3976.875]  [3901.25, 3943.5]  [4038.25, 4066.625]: 0.48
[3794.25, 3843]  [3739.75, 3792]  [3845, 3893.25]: 0.23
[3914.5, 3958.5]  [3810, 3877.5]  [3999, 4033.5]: 0.49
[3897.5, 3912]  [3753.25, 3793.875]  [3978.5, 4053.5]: 0.39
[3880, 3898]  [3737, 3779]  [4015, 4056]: 0.37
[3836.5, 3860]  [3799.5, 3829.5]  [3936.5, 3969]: 0.13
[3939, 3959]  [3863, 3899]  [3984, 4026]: 0.42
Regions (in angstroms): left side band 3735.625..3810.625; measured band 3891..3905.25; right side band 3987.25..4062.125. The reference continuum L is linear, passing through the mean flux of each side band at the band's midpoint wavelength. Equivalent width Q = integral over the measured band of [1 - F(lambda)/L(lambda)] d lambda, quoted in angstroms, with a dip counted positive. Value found 4.0 angstroms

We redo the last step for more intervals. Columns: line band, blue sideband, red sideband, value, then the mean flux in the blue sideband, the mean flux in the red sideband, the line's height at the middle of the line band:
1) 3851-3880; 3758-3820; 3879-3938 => 5.9 angstroms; 13.8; 11.5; 12.3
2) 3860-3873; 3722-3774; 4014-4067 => 4.2 angstroms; 9.81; 22.5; 15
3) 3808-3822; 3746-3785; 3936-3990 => 3.1 angstroms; 13.3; 12.6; 13.1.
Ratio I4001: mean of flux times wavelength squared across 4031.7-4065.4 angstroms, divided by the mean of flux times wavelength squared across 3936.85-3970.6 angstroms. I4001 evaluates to 2.22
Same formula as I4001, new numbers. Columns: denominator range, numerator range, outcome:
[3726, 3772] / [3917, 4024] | 1.82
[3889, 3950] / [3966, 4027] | 1.83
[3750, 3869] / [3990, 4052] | 2.27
